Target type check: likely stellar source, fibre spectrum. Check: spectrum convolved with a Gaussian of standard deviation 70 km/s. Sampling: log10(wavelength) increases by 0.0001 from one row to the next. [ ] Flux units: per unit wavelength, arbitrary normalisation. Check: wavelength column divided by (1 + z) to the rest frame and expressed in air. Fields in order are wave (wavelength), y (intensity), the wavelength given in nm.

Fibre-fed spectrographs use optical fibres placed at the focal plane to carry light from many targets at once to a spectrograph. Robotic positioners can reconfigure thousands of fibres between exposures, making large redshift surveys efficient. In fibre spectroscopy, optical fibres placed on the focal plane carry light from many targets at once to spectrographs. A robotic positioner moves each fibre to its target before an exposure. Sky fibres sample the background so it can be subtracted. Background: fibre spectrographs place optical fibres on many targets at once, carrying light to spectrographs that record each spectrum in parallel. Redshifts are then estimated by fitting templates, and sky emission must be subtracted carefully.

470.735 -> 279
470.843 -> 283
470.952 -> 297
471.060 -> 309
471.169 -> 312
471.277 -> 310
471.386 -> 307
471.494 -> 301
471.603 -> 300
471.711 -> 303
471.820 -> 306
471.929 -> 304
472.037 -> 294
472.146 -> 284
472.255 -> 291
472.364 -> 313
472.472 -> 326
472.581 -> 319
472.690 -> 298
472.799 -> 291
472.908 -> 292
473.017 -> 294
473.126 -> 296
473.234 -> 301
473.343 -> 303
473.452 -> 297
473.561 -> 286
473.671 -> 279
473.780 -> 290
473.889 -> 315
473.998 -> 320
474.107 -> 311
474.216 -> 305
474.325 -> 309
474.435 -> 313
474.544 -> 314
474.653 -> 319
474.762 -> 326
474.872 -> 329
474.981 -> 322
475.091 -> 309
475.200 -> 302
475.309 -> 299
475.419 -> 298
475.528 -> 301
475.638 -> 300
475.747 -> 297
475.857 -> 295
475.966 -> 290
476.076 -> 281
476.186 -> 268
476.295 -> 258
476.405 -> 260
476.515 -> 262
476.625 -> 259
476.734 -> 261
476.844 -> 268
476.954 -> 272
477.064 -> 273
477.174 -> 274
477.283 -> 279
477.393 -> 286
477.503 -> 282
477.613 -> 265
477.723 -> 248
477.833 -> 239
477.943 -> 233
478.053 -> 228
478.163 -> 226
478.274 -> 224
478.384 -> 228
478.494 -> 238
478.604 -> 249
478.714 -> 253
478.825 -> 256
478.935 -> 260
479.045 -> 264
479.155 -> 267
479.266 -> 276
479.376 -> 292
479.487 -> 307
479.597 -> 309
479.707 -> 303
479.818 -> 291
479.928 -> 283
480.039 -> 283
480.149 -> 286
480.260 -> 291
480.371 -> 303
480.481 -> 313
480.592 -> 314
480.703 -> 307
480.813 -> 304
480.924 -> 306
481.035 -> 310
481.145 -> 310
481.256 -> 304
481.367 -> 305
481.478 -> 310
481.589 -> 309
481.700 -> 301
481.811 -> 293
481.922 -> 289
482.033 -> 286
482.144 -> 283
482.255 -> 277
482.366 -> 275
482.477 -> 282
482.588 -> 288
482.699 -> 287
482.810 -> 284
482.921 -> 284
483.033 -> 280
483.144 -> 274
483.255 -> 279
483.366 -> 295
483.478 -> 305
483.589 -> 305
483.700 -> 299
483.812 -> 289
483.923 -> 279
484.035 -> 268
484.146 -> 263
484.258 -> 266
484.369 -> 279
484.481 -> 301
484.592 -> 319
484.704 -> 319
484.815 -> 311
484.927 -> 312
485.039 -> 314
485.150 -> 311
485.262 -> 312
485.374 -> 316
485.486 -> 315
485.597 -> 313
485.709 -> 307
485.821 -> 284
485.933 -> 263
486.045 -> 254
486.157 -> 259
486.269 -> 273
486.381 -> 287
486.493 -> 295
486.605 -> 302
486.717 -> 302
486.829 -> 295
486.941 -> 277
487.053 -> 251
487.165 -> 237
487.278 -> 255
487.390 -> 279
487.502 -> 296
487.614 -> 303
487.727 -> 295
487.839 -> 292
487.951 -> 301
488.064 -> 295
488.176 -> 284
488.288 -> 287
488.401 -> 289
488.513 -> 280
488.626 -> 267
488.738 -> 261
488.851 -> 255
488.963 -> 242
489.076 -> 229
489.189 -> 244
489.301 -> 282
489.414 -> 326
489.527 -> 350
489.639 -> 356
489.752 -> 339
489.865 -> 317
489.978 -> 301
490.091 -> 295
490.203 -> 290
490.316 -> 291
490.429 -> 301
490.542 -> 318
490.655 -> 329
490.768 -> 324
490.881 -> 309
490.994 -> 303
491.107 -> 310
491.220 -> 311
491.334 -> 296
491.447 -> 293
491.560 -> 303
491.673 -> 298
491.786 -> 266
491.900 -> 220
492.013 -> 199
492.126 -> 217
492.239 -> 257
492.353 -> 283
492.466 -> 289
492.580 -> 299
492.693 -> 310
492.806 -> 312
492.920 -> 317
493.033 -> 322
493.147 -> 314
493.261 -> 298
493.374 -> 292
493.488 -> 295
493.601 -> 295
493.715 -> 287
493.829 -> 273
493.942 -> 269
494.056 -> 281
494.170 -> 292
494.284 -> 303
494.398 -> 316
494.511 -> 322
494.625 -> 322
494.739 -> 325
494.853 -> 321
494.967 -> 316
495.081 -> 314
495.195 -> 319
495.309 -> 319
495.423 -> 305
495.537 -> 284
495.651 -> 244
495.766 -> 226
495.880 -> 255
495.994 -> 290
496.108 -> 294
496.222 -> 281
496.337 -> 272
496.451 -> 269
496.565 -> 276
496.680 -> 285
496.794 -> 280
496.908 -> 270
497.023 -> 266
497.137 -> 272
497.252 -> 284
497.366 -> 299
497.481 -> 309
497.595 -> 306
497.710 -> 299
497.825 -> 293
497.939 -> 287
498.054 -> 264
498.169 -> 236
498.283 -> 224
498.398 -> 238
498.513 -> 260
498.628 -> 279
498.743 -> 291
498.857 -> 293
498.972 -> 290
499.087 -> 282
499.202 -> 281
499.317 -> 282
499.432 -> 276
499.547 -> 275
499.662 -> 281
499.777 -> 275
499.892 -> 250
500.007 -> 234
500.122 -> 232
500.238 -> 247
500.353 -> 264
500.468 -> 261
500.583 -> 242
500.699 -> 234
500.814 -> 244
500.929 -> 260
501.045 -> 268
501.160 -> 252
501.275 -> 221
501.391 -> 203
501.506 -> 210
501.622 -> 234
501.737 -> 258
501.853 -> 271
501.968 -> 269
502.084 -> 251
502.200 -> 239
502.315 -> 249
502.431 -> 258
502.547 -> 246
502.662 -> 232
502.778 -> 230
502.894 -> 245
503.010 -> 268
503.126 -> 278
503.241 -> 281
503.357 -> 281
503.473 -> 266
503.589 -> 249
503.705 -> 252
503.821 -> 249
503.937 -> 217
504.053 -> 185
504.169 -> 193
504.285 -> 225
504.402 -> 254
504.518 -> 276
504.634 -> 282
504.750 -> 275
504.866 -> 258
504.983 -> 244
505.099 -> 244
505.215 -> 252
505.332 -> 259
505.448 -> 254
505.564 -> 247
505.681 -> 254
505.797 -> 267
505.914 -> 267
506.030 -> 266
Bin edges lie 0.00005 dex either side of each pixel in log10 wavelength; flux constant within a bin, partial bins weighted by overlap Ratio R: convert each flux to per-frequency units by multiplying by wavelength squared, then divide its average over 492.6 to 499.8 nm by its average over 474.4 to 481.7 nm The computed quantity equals 1.1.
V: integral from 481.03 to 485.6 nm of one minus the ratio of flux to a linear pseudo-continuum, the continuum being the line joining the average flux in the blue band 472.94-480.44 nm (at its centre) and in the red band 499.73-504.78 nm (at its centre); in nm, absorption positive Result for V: -0.36 nm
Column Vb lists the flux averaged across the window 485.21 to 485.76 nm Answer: 313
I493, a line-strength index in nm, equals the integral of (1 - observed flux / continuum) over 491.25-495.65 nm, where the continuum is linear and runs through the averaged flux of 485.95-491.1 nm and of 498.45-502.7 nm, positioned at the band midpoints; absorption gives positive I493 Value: -0.27 nm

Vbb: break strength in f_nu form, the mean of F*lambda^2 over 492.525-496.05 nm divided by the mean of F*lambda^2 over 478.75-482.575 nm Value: 1.08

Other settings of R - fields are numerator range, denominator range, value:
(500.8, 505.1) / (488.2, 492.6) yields 0.91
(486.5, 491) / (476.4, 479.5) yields 1.18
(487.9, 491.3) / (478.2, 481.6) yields 1.08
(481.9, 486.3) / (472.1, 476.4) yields 1.01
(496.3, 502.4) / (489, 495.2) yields 0.91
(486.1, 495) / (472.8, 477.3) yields 1.06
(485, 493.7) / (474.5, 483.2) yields 1.07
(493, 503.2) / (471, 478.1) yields 1.03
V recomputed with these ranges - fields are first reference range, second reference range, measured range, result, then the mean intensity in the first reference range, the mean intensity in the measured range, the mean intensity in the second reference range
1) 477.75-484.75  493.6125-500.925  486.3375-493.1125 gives -0.20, 283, 289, 279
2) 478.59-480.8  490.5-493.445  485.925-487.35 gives 0.08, 286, 273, 292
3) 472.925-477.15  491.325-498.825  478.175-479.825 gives 0.15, 294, 266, 285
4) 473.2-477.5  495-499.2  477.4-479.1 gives 0.26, 293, 247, 280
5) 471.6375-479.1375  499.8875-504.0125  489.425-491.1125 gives -0.33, 284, 316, 248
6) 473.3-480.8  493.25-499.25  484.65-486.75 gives -0.10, 283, 297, 286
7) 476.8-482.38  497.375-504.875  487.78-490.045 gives -0.17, 279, 290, 257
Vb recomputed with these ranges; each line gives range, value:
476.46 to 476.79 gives 261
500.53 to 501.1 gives 249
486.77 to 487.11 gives 275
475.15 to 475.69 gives 300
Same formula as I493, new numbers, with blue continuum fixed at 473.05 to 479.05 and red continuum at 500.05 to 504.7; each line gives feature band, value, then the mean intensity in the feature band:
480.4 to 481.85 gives -0.17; 307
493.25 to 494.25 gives -0.11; 287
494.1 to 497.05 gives -0.41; 291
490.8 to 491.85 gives -0.15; 299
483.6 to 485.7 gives -0.23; 300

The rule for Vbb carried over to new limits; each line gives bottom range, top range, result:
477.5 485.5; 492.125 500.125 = 1.06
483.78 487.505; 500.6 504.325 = 0.91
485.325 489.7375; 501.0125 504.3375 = 0.91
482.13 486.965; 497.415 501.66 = 0.96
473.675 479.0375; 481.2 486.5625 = 1.08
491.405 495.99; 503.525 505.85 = 0.89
